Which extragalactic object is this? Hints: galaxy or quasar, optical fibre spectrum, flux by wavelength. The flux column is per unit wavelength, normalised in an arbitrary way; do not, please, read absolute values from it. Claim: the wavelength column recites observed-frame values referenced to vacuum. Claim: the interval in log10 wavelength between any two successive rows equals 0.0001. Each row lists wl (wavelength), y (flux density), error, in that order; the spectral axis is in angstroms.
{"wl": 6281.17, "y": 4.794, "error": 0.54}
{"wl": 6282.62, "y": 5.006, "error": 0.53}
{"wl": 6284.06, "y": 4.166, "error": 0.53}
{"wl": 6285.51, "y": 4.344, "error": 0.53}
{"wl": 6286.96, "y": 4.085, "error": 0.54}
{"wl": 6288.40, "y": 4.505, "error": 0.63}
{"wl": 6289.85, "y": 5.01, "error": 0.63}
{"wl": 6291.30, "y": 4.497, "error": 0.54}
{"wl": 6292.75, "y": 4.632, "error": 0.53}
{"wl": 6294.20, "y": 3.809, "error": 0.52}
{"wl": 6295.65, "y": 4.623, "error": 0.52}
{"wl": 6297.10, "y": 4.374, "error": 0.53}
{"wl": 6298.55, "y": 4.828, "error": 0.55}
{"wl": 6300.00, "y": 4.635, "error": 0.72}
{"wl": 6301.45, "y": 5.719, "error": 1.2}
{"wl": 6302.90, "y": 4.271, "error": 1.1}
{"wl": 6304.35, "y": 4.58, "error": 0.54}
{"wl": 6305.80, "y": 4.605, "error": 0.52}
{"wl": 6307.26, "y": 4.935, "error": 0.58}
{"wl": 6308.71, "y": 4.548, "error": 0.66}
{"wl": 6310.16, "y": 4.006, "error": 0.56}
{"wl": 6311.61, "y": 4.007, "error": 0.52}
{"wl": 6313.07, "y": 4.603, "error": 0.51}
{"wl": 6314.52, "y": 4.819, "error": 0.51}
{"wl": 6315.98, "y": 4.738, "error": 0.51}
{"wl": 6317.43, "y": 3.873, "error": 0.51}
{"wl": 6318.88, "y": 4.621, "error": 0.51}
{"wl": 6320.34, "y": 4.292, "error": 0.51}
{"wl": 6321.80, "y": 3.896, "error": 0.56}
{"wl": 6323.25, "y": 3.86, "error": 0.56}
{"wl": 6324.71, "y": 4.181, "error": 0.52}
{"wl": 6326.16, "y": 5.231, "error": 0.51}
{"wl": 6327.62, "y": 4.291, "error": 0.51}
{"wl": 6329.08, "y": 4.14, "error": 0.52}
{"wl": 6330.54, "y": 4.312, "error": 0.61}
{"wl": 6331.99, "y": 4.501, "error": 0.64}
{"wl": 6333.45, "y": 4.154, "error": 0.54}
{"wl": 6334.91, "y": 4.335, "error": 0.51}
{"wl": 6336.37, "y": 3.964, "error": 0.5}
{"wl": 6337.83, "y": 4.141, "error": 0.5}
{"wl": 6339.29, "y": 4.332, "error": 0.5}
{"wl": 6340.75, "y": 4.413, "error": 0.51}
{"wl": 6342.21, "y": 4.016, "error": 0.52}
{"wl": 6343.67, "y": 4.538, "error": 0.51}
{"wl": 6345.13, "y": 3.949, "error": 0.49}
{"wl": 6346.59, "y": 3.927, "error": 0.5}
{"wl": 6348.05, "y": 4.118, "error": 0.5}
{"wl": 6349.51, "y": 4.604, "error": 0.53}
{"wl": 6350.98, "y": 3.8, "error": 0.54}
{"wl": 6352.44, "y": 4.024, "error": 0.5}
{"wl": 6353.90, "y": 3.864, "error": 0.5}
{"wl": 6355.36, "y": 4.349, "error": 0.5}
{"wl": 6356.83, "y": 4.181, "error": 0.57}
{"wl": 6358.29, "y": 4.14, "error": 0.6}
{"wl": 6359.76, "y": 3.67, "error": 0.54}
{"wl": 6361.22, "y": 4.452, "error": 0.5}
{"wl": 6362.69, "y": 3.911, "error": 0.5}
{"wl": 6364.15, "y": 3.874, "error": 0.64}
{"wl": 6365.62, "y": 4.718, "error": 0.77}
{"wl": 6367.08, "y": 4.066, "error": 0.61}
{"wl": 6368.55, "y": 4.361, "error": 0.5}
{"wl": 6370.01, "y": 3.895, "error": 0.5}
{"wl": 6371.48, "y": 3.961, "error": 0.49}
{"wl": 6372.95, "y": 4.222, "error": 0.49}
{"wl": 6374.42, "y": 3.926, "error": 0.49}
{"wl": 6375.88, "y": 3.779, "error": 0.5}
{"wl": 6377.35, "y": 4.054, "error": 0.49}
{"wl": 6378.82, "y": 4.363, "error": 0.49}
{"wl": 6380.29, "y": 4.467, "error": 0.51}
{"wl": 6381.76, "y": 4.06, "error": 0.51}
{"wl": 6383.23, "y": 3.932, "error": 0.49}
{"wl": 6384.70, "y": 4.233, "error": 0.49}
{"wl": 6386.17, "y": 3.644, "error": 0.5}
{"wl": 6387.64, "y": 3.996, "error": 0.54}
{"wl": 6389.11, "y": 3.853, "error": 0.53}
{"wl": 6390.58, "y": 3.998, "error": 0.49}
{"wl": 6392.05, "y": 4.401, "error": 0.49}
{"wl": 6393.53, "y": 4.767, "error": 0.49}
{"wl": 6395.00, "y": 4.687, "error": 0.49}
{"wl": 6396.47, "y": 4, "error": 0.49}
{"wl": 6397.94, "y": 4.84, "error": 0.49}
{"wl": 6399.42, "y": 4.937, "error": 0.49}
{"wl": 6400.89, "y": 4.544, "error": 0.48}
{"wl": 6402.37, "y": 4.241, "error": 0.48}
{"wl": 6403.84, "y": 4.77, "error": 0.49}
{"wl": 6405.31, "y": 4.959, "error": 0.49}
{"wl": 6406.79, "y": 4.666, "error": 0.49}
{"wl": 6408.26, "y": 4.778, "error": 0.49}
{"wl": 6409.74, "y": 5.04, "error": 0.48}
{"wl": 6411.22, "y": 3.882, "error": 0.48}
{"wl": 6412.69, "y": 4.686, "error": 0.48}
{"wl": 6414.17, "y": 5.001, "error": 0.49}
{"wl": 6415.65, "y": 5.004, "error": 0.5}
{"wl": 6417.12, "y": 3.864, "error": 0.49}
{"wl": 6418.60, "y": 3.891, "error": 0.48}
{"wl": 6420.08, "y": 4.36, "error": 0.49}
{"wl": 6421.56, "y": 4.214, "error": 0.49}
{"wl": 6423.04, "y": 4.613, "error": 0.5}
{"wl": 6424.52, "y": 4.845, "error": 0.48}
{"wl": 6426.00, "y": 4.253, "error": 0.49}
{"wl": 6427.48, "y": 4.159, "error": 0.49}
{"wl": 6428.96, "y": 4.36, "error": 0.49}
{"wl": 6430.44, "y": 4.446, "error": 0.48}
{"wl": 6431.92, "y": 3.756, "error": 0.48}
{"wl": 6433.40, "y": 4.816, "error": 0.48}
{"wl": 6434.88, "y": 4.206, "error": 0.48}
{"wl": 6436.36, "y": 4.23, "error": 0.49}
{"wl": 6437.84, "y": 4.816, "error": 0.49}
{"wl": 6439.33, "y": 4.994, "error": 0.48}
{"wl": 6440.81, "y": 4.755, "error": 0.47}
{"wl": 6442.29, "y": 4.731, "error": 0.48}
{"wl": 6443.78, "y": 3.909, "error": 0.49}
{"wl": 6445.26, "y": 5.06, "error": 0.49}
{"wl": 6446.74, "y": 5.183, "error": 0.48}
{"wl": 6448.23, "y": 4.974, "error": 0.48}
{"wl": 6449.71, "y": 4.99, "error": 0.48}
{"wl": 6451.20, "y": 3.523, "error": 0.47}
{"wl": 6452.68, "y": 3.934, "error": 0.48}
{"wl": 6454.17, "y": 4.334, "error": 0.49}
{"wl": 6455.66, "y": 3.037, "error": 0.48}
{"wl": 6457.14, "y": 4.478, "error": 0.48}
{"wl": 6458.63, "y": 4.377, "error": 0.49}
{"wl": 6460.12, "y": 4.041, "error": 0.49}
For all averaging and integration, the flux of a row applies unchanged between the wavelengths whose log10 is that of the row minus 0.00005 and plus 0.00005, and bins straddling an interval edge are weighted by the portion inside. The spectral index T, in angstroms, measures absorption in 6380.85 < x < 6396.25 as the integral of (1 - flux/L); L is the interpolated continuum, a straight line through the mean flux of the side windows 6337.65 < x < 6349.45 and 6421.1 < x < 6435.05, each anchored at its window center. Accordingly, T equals 0.5 angstroms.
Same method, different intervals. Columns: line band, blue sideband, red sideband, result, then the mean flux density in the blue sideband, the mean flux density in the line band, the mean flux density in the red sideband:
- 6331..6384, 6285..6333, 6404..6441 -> 4.0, 4.46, 4.14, 4.5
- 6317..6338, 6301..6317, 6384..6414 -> 1.4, 4.59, 4.26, 4.46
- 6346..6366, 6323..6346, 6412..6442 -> 1.0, 4.28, 4.11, 4.47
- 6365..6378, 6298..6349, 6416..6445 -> 0.8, 4.38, 4.11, 4.4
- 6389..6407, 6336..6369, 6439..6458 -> -1.0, 4.15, 4.53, 4.44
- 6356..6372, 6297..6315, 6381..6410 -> 1.3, 4.62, 4.11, 4.41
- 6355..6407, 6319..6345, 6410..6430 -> 1.3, 4.27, 4.24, 4.41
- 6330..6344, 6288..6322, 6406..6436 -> 0.7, 4.53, 4.26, 4.44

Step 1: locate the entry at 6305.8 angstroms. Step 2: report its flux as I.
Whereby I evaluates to 4.605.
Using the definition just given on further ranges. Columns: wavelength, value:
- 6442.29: 4.731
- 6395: 4.687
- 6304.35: 4.58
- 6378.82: 4.363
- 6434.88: 4.206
